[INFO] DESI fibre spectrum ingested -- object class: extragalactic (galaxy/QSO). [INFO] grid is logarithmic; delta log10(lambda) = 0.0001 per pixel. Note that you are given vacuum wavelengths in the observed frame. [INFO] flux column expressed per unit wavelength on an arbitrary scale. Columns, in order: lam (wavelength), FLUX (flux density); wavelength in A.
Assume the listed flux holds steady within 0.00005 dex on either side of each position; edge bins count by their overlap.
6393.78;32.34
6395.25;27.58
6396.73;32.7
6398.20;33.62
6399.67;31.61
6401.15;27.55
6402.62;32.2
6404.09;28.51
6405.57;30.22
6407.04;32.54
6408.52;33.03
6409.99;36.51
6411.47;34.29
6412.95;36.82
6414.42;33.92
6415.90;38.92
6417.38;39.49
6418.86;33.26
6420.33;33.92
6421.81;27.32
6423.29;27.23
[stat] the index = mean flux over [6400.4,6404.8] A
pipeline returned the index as 29.4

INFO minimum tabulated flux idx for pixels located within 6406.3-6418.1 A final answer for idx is 32.54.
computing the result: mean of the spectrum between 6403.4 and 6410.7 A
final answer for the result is 32.2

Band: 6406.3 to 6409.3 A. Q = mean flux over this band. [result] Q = 32.9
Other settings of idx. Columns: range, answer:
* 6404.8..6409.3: 30.22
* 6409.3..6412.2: 34.29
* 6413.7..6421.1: 33.26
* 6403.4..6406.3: 28.51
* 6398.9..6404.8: 27.55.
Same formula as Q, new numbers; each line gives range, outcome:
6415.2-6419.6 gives 37.2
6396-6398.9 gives 33.2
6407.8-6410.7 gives 34.8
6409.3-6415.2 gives 35.4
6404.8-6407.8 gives 31.3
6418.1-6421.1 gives 33.6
